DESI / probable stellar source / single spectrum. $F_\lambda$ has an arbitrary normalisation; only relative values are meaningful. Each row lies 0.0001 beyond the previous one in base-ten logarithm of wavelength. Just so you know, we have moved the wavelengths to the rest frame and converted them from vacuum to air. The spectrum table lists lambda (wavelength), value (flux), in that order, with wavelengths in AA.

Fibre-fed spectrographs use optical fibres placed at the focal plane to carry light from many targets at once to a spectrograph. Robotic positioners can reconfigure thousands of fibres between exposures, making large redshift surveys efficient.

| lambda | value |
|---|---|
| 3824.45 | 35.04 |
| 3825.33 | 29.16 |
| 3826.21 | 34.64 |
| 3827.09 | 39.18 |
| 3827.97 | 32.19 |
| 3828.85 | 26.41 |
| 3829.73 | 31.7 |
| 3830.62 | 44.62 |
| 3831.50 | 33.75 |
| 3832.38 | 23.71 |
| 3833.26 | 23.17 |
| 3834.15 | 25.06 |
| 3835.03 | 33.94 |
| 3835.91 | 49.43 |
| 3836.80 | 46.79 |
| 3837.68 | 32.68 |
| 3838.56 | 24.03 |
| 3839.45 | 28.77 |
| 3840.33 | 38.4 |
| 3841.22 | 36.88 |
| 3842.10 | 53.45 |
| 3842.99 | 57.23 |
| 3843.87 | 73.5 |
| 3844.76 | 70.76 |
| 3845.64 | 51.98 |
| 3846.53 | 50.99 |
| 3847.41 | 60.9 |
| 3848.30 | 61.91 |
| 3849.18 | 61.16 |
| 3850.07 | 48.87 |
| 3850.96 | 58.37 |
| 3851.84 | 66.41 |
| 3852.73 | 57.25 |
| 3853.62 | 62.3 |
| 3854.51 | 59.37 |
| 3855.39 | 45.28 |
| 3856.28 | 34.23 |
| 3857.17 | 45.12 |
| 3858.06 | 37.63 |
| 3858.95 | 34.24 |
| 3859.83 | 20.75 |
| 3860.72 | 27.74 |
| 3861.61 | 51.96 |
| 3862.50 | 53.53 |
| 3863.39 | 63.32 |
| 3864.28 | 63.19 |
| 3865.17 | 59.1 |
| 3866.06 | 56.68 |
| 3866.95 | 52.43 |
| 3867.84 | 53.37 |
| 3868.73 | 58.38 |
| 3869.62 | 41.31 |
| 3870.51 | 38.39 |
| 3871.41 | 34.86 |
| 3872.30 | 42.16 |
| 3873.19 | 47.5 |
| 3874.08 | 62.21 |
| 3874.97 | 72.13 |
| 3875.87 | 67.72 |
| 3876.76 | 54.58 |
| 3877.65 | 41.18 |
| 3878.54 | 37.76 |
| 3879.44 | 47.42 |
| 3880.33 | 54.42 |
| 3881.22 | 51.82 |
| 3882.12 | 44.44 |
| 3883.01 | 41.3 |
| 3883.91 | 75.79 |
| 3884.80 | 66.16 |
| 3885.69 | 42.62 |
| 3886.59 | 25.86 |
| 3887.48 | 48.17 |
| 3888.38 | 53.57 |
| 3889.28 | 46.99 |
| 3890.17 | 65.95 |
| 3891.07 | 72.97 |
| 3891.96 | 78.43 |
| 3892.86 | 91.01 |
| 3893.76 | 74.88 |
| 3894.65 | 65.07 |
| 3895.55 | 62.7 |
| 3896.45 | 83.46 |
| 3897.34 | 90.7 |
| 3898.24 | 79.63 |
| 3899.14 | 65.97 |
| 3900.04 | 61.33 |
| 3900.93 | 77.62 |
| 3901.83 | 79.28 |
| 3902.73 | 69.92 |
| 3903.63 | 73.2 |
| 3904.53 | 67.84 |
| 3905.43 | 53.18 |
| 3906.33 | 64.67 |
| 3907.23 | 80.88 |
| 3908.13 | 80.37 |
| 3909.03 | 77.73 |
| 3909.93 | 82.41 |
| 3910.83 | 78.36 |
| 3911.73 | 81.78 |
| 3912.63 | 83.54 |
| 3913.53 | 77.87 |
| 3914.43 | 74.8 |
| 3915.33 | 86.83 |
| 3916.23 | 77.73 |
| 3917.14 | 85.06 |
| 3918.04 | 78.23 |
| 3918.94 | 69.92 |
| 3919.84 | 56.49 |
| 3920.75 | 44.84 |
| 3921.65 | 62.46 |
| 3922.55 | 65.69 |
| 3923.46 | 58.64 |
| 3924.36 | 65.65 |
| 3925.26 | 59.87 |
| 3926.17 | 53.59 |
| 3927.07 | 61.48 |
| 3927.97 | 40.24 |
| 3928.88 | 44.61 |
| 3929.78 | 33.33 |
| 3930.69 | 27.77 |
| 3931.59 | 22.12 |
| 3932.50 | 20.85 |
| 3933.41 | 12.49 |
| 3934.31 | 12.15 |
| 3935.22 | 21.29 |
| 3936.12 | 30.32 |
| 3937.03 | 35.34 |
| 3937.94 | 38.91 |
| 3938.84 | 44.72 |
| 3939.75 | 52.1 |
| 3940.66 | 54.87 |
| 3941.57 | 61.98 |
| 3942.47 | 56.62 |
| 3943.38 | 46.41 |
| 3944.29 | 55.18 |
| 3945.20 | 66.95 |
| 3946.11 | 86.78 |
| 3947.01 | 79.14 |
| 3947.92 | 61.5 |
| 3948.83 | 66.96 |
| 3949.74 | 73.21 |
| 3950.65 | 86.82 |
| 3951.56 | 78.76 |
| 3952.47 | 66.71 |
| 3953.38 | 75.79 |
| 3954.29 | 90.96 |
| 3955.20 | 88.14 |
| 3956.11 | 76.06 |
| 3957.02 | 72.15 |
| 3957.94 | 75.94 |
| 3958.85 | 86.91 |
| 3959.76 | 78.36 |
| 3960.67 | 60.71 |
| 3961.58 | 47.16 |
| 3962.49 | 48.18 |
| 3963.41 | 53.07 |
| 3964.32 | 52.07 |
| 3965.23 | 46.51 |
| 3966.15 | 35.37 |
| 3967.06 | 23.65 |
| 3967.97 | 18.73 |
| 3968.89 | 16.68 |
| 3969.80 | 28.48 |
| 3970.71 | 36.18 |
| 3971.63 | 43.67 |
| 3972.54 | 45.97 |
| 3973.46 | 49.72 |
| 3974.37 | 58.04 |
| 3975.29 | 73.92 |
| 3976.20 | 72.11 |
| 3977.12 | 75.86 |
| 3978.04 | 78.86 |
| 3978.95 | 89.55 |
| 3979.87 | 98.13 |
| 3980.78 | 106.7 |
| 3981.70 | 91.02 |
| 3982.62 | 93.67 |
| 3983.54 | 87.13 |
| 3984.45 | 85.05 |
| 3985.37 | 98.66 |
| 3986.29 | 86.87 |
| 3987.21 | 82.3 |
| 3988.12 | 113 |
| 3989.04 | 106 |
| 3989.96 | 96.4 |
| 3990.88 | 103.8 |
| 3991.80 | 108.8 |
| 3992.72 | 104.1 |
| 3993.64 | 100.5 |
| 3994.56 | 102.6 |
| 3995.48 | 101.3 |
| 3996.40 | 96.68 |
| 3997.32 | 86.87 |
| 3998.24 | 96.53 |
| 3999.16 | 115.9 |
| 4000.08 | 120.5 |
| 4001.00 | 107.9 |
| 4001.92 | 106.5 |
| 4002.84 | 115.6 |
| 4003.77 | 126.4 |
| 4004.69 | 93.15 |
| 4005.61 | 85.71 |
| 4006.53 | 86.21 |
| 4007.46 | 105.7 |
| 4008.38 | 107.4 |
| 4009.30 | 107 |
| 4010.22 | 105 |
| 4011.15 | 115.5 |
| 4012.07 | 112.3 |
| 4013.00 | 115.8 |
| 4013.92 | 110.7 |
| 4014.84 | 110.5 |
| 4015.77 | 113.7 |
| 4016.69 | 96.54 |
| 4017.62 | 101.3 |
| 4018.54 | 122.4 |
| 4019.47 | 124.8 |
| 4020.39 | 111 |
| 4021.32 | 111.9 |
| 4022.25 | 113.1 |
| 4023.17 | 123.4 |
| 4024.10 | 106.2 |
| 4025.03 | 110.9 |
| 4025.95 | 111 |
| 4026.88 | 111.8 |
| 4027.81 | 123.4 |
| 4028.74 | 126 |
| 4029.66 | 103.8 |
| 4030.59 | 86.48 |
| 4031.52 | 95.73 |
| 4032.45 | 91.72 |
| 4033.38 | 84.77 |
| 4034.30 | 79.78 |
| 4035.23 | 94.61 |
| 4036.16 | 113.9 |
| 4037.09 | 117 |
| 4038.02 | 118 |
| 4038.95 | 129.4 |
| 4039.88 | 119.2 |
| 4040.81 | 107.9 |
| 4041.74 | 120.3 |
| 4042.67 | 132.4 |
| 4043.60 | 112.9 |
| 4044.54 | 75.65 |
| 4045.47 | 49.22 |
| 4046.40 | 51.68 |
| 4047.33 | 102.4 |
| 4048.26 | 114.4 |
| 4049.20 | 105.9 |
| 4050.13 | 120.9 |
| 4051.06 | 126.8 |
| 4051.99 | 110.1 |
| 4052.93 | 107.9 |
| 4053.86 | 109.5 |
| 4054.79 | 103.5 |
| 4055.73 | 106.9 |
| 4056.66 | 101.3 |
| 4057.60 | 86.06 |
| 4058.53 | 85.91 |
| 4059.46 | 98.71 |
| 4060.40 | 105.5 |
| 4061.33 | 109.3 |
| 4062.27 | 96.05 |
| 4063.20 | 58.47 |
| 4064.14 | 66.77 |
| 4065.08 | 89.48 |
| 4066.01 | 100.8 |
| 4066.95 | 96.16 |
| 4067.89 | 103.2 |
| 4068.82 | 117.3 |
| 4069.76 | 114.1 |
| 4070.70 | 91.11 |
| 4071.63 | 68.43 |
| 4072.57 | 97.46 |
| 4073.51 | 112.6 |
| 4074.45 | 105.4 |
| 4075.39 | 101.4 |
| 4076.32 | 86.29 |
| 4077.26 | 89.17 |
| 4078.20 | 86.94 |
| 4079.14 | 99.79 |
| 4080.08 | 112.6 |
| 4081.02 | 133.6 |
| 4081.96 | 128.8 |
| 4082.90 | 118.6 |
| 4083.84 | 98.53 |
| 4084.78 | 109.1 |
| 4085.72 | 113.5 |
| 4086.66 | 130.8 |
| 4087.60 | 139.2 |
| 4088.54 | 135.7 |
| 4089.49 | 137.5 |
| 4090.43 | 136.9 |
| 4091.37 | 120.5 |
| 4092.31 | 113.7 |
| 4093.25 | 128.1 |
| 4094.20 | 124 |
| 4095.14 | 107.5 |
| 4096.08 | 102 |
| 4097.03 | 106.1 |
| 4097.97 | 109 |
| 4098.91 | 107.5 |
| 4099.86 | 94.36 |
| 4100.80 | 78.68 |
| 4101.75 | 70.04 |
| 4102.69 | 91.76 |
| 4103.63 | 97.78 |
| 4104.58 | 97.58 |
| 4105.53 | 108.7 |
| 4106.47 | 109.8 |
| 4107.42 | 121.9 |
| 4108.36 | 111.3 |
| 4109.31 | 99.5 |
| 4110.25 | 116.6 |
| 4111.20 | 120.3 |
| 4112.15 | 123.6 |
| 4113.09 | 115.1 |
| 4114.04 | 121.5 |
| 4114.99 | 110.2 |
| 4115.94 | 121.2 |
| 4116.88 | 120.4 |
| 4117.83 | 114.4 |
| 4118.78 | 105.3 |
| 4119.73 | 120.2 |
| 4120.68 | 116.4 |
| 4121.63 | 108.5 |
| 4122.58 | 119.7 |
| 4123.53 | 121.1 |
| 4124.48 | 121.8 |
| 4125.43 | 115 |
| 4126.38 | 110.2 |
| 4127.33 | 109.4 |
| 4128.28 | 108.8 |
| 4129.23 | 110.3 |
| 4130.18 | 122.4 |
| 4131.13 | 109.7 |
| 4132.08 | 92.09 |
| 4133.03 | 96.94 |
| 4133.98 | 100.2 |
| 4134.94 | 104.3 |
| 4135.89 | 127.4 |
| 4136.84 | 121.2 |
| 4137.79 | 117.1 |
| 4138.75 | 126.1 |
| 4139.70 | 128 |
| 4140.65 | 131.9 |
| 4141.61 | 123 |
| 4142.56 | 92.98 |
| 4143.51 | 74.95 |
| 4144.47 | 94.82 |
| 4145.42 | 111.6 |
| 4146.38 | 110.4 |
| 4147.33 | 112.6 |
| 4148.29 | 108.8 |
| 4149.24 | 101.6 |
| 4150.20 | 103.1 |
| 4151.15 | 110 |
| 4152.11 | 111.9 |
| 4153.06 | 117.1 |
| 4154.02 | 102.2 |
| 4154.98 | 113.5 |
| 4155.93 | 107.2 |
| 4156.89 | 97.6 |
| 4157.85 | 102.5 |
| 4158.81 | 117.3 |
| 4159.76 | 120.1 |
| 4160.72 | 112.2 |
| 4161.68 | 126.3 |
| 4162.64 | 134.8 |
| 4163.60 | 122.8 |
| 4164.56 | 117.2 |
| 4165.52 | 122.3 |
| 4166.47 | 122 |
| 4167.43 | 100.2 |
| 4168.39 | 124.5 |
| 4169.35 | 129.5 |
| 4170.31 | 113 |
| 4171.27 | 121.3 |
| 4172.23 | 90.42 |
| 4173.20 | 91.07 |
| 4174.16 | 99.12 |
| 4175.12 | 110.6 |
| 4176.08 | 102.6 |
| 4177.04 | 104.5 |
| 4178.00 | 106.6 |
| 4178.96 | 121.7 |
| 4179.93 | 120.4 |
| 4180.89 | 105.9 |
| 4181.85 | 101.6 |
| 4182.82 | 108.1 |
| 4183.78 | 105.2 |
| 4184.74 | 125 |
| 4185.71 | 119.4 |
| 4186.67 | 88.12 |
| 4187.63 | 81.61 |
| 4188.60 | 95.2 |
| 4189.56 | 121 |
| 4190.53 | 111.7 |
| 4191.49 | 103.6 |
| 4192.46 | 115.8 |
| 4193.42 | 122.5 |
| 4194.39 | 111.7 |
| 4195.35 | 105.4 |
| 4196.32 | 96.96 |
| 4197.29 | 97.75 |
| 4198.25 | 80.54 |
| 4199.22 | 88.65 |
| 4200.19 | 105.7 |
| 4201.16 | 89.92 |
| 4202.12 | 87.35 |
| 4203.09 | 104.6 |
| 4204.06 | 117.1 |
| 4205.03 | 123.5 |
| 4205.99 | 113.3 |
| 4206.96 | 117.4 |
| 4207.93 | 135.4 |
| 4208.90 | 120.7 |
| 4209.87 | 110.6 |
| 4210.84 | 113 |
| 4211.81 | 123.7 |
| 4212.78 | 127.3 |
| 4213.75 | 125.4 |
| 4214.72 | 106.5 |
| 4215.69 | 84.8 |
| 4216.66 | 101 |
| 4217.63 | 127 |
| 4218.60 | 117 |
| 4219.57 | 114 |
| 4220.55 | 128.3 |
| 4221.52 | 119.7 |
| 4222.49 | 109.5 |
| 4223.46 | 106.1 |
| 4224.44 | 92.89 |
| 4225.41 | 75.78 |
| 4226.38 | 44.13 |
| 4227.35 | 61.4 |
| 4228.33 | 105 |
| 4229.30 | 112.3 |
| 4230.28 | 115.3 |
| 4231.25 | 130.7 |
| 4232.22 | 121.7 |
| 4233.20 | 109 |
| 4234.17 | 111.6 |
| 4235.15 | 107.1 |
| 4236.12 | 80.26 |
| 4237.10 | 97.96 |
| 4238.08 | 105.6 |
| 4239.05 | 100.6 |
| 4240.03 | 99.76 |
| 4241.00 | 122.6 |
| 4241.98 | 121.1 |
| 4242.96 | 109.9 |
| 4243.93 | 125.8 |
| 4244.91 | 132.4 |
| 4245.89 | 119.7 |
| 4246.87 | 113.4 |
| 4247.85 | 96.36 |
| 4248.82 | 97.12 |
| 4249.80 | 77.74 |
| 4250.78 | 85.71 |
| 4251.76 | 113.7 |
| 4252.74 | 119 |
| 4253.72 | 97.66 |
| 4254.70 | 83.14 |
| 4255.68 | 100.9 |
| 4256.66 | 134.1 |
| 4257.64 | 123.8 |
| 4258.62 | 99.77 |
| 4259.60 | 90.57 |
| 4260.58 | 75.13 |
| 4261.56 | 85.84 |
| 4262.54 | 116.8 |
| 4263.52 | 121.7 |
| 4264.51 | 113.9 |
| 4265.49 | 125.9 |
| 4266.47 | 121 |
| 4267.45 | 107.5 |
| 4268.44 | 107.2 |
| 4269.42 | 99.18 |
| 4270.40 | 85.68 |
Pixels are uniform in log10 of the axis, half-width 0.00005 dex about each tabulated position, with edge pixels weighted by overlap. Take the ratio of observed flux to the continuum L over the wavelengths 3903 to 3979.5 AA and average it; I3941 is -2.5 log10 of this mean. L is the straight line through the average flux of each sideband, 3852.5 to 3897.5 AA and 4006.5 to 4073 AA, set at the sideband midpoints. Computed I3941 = 0.22 mag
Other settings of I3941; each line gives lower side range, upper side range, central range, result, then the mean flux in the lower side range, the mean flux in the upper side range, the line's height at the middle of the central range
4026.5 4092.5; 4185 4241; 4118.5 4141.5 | -0.089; 105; 106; 105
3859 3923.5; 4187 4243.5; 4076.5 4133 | -0.221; 62.1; 107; 91.5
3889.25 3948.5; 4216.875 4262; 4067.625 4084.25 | -0.243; 61.8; 105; 82.8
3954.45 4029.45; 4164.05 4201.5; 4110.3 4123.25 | -0.156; 89.5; 107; 101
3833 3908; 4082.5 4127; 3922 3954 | 0.349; 54.8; 113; 71.7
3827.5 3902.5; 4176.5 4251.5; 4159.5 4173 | -0.182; 52.1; 107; 99.5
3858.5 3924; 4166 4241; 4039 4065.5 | -0.170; 61.9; 107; 85.2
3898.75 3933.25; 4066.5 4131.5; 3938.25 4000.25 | 0.064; 63.9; 111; 77.5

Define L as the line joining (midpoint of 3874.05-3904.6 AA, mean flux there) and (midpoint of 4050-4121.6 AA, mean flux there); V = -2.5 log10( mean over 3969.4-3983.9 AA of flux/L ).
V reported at 0.172 mag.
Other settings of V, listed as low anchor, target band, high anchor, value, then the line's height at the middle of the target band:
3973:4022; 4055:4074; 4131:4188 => 0.09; 104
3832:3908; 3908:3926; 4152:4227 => -0.16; 62.5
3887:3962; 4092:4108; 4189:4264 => -0.17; 88.8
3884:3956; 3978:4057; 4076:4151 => -0.20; 87.2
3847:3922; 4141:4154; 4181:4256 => -0.10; 96.7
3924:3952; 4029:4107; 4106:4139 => -0.10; 95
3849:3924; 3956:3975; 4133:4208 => 0.43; 74.3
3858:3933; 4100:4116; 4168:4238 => -0.15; 92.4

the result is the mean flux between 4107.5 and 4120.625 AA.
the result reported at 116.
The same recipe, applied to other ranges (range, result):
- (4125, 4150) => 110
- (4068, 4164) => 111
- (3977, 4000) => 97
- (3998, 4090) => 106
